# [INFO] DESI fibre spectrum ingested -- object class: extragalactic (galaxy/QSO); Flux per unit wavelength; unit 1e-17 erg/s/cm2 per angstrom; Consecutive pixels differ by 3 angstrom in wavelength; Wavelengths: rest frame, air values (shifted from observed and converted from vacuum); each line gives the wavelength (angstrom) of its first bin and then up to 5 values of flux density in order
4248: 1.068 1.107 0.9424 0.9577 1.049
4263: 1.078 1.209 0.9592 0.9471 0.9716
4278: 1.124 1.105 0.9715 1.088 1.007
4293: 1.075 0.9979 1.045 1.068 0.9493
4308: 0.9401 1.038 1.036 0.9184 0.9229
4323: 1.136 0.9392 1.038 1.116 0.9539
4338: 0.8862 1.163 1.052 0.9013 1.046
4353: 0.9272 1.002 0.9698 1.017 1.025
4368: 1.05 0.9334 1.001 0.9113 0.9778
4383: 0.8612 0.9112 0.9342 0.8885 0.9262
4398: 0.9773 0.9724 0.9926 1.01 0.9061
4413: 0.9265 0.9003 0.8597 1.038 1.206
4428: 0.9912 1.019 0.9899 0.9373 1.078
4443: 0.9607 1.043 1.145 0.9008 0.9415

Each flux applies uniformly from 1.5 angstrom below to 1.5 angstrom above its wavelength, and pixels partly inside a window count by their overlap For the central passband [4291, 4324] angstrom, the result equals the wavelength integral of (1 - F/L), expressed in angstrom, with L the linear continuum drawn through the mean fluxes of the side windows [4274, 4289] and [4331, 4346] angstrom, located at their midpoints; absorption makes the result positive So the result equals 1.0 angstrom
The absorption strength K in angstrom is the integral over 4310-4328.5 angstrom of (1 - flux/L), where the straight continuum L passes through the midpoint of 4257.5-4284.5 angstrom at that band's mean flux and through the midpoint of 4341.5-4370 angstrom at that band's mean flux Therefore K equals 0.4 angstrom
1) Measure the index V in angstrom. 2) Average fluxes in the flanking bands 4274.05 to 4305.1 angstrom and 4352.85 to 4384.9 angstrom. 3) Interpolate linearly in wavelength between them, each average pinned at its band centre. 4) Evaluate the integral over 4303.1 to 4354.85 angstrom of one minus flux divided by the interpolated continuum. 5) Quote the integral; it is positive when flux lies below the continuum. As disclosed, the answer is 0.42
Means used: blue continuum 1.04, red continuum 0.972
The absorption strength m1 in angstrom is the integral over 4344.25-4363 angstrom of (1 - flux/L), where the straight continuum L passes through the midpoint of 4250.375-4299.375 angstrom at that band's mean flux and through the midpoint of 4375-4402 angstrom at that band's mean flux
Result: -0.4 angstrom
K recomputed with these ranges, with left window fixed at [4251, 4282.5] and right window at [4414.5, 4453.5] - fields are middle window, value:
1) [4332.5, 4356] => 0.6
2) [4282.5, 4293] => 0.0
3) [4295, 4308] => 0.3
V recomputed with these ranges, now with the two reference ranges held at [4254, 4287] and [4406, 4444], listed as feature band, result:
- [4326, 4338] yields 0.1 angstrom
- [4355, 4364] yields 0.1 angstrom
